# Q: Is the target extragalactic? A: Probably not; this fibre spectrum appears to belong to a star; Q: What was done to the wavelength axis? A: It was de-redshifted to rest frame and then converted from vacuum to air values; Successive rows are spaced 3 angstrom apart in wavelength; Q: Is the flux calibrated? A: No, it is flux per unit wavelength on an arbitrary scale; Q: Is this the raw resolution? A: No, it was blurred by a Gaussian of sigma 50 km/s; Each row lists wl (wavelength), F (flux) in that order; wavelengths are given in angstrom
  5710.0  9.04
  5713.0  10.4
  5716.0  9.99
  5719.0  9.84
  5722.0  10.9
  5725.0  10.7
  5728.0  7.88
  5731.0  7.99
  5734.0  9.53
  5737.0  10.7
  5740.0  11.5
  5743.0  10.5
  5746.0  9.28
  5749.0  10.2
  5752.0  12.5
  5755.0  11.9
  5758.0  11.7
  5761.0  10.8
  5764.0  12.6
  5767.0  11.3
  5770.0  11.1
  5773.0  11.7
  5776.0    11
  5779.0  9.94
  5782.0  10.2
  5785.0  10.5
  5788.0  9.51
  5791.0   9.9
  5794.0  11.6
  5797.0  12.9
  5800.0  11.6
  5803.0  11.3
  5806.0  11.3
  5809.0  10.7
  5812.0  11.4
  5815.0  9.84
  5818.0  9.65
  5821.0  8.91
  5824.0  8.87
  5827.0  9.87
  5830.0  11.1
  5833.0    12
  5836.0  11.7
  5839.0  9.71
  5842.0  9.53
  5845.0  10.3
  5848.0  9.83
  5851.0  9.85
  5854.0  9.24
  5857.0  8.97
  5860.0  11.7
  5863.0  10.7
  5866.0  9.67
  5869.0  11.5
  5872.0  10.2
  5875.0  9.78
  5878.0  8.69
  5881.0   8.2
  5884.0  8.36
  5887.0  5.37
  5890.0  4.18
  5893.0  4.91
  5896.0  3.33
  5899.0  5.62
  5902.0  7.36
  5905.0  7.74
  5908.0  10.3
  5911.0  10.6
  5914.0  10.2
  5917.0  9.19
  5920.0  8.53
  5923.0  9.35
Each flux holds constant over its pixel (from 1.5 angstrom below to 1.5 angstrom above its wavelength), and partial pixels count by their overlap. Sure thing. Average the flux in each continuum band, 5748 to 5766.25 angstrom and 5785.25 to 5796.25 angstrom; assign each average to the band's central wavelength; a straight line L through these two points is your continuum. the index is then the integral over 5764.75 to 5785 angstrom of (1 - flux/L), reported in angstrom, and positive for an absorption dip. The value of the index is 0.3 angstrom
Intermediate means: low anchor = 11.6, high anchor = 10.5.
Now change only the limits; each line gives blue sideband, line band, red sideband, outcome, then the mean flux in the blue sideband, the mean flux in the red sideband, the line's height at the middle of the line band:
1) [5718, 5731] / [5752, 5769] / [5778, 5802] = -2.4 angstrom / 9.62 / 10.8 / 10.3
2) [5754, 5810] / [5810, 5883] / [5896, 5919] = -2.6 angstrom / 11.1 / 8.36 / 9.71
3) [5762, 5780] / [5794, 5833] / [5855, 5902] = -2.6 angstrom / 11.3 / 8.07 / 10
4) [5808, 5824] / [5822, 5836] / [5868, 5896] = -1.6 angstrom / 9.97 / 7.6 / 9.5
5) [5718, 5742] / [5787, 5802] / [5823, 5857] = -1.7 angstrom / 9.89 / 10.1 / 10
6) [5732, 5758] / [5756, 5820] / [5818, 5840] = -2.8 angstrom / 10.8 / 10.3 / 10.5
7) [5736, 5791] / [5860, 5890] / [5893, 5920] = -1.6 angstrom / 10.9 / 7.9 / 8.56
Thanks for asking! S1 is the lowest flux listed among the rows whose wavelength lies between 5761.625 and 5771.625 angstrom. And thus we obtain 11.1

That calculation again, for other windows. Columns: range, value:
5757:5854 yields 8.87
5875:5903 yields 3.33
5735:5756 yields 9.28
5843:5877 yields 8.97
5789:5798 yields 9.9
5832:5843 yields 9.53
